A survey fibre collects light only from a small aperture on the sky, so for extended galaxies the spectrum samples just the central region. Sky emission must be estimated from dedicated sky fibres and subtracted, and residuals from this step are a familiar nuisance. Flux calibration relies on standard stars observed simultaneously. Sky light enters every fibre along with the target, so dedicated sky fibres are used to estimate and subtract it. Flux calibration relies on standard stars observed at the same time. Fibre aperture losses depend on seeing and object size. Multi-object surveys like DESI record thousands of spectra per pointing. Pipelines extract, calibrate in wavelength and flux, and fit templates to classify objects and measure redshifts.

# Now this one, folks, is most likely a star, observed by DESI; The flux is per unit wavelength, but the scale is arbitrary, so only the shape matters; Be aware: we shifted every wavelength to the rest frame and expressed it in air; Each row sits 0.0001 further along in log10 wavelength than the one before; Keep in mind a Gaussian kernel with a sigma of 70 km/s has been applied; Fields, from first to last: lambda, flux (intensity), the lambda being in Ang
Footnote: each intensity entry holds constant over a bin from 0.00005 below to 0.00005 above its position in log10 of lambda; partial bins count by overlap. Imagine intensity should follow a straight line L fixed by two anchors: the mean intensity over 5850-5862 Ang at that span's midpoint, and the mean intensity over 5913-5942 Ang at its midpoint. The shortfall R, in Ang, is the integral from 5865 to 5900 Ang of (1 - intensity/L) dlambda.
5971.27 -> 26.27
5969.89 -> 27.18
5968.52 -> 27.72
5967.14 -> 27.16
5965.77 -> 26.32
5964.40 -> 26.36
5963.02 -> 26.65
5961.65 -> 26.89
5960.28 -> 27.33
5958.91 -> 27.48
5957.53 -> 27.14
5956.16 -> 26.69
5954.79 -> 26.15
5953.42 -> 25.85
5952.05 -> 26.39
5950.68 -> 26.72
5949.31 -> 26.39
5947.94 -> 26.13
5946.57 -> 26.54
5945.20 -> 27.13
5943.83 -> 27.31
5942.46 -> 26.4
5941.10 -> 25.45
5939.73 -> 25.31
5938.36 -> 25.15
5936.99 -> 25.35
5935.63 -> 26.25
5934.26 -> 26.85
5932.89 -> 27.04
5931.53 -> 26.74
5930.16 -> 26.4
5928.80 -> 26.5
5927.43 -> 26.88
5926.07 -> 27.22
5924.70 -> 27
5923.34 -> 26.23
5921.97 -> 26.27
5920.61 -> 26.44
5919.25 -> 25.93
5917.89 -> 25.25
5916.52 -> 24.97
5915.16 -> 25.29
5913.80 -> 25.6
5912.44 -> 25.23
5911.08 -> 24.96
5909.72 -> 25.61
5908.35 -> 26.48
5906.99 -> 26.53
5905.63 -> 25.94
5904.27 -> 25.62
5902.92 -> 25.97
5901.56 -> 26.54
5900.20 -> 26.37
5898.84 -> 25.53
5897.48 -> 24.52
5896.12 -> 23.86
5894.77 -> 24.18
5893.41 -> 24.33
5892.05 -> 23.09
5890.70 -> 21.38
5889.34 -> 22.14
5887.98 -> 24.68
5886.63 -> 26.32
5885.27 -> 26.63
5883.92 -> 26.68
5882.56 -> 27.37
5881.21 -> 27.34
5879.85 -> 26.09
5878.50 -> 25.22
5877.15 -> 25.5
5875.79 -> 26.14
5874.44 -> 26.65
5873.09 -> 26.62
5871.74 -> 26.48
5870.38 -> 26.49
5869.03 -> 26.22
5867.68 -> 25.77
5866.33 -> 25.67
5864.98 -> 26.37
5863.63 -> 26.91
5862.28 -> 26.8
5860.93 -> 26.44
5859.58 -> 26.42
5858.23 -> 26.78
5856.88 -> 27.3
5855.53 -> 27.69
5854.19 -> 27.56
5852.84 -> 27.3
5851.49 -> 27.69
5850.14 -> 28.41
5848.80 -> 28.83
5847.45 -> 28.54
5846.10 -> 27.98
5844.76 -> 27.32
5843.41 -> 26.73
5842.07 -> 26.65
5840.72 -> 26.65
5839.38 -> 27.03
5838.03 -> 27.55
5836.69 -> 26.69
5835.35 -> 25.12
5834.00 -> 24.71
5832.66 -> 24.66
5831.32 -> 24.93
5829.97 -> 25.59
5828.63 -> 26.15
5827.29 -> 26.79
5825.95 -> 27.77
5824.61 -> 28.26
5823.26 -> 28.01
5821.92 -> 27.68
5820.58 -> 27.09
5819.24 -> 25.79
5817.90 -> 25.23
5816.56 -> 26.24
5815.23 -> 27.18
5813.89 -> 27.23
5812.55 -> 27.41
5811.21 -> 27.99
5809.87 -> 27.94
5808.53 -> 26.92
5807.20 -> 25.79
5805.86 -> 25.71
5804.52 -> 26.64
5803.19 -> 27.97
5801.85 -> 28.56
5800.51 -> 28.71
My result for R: 1.8 Ang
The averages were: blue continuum 27.2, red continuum 26.1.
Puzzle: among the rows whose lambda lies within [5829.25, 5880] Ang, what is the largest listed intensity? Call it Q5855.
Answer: 28.83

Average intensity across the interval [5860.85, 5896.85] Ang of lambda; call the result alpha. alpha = 25.6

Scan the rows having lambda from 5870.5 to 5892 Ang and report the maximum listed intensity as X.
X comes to 27.37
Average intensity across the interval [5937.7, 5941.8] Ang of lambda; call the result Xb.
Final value 25.3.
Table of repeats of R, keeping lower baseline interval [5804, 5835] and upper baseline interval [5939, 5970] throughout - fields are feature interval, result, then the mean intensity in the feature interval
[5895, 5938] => 1.06 Ang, 26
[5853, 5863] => -0.16 Ang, 27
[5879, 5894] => 0.85 Ang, 25.1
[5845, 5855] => -0.54 Ang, 28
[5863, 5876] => 0.13 Ang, 26.3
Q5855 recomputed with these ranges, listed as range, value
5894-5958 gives 27.31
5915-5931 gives 27.22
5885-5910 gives 26.63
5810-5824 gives 28.01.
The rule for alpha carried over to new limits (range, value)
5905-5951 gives 26.2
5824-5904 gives 26.2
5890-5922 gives 25.2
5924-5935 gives 26.8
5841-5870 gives 27.1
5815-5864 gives 26.9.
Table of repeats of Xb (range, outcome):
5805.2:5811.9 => 26.9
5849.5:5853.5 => 27.8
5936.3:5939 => 25.3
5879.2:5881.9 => 26.7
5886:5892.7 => 23.5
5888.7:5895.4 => 23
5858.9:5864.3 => 26.6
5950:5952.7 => 26.6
